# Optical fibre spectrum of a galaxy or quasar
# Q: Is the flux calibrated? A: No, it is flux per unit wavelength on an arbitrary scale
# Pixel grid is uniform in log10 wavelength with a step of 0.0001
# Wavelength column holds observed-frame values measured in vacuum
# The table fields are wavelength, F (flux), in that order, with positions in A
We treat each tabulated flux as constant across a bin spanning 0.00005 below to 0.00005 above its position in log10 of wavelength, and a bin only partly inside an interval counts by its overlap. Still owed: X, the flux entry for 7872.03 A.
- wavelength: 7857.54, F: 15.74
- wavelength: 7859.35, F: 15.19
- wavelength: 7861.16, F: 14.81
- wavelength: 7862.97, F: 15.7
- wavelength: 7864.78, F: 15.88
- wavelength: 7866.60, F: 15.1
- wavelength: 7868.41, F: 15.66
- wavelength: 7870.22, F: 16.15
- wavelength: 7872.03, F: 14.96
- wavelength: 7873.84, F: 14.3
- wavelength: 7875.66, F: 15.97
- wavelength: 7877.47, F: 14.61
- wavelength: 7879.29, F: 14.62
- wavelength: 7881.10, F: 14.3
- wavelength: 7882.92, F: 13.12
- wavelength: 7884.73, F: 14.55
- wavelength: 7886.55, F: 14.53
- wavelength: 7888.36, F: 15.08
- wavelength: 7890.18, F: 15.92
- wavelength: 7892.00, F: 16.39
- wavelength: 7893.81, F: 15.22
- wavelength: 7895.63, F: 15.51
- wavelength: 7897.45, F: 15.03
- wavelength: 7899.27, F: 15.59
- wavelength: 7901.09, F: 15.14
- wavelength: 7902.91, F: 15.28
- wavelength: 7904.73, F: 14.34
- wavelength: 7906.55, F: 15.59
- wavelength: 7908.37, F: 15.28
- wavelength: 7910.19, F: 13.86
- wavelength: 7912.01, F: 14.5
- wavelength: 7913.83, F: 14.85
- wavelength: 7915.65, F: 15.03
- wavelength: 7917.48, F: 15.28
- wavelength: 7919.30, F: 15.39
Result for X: 14.96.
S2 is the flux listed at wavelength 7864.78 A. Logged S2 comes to 15.88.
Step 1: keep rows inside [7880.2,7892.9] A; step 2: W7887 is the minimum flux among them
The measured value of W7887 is 13.12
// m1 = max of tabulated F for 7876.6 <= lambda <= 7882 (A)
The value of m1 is 14.62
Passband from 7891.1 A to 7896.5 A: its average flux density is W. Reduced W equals 15.7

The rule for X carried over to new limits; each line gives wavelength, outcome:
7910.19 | 13.86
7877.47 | 14.61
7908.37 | 15.28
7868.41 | 15.66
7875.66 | 15.97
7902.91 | 15.28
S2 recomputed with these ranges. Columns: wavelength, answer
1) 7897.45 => 15.03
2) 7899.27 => 15.59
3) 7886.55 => 14.53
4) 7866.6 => 15.1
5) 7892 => 16.39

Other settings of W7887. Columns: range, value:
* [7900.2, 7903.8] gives 15.14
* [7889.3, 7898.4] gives 15.03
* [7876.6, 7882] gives 14.3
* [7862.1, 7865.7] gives 15.7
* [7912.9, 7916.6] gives 14.85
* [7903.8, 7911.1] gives 13.86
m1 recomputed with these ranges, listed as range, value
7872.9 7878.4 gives 15.97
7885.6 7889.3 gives 15.08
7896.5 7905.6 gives 15.59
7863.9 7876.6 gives 16.15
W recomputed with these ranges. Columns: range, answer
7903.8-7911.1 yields 14.8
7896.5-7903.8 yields 15.3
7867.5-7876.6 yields 15.4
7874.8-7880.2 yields 15.1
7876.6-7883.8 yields 14.2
